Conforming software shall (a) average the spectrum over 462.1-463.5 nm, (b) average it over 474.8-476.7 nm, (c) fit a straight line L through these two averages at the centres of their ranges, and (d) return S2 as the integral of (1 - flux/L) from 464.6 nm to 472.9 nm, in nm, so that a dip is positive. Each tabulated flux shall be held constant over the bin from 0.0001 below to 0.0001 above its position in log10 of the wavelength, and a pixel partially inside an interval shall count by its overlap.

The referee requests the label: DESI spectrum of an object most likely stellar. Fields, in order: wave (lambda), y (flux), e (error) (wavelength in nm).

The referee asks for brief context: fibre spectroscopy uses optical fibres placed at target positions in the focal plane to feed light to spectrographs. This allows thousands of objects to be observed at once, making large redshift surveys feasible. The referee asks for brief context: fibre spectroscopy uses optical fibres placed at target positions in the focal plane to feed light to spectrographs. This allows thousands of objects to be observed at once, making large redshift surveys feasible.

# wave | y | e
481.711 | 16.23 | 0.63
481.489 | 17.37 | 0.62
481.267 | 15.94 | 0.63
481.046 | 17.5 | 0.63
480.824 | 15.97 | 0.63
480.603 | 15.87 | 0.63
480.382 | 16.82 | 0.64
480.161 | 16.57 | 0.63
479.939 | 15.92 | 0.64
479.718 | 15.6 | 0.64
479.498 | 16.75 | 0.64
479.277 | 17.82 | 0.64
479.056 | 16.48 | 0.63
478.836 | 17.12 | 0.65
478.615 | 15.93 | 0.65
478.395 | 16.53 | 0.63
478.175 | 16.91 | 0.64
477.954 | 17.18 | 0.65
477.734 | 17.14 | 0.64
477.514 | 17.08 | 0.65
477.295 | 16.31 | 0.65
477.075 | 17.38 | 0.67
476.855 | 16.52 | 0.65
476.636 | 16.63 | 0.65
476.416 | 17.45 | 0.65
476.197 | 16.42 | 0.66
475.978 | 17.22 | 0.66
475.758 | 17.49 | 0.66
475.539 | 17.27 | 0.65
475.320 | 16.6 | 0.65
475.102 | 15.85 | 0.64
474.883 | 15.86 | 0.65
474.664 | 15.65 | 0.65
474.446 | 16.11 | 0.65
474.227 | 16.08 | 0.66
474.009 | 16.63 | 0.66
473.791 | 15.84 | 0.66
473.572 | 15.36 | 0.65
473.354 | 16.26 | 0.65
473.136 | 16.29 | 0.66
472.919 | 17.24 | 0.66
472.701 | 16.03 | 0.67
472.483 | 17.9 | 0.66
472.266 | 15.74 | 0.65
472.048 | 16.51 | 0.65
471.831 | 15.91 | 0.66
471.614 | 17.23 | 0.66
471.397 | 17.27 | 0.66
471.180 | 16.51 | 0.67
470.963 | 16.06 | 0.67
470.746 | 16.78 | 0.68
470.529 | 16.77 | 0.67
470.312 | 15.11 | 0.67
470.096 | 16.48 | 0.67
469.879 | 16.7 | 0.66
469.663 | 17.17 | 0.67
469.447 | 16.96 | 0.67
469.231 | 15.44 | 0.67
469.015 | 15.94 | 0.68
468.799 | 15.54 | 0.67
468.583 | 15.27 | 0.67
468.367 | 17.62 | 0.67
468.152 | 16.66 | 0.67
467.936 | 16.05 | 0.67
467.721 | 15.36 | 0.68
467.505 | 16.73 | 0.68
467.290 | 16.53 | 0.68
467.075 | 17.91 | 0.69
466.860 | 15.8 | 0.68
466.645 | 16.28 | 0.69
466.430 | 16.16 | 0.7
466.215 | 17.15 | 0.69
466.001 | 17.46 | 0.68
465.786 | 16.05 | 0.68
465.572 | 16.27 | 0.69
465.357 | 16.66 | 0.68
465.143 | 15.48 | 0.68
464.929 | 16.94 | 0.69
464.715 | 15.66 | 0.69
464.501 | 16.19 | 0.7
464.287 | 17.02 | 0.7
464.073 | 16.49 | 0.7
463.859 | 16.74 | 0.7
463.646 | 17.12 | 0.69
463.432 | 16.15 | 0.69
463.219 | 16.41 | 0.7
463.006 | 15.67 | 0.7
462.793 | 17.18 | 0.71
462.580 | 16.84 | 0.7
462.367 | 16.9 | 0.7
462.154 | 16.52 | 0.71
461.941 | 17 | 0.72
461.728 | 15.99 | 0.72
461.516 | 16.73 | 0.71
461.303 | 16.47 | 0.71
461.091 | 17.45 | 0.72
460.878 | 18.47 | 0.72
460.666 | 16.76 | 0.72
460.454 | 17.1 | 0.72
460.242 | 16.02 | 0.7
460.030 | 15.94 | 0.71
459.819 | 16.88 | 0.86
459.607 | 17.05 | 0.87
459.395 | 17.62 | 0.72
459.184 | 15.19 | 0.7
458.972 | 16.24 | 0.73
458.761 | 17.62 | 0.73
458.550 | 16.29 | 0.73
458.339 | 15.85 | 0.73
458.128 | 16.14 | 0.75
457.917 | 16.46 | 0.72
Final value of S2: 0.11 nm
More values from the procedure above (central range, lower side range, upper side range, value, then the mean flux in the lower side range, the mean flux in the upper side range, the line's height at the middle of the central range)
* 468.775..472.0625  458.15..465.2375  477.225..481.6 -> 0.041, 16.6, 16.6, 16.6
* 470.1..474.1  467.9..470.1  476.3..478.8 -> 0.027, 16.4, 16.8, 16.5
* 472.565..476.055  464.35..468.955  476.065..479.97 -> 0.055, 16.4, 16.8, 16.6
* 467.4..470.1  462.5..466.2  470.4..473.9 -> 0.031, 16.5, 16.5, 16.5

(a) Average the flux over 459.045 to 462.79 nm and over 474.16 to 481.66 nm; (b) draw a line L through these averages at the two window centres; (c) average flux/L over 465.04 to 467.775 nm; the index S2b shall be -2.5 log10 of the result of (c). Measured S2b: 0.02 mag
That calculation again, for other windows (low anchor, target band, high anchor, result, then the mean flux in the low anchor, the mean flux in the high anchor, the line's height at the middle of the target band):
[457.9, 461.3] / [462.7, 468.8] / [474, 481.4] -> 0.014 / 16.7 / 16.6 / 16.7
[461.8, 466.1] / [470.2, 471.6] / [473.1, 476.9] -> -0.001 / 16.5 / 16.4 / 16.5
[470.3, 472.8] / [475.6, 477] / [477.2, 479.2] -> -0.017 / 16.5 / 16.8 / 16.7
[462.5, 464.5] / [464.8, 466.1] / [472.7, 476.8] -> 0.008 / 16.6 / 16.4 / 16.6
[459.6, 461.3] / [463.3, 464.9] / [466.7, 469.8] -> 0.011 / 16.9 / 16.4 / 16.7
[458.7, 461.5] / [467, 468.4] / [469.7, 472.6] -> 0.001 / 16.8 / 16.5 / 16.6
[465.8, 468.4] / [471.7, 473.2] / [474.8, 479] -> 0.010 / 16.6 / 16.8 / 16.7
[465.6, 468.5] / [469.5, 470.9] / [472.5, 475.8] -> -0.002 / 16.6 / 16.3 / 16.5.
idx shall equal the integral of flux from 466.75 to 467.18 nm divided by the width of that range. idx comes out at 16.8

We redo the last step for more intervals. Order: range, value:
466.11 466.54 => 16.6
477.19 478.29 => 16.9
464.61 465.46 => 16.2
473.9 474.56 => 16.3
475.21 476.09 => 17.1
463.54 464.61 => 16.7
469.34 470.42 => 16.5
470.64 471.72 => 16.8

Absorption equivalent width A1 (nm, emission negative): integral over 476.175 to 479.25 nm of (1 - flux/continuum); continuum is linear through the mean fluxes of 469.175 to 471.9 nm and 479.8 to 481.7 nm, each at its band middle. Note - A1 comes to -0.07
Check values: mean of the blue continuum 16.5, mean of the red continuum 16.5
